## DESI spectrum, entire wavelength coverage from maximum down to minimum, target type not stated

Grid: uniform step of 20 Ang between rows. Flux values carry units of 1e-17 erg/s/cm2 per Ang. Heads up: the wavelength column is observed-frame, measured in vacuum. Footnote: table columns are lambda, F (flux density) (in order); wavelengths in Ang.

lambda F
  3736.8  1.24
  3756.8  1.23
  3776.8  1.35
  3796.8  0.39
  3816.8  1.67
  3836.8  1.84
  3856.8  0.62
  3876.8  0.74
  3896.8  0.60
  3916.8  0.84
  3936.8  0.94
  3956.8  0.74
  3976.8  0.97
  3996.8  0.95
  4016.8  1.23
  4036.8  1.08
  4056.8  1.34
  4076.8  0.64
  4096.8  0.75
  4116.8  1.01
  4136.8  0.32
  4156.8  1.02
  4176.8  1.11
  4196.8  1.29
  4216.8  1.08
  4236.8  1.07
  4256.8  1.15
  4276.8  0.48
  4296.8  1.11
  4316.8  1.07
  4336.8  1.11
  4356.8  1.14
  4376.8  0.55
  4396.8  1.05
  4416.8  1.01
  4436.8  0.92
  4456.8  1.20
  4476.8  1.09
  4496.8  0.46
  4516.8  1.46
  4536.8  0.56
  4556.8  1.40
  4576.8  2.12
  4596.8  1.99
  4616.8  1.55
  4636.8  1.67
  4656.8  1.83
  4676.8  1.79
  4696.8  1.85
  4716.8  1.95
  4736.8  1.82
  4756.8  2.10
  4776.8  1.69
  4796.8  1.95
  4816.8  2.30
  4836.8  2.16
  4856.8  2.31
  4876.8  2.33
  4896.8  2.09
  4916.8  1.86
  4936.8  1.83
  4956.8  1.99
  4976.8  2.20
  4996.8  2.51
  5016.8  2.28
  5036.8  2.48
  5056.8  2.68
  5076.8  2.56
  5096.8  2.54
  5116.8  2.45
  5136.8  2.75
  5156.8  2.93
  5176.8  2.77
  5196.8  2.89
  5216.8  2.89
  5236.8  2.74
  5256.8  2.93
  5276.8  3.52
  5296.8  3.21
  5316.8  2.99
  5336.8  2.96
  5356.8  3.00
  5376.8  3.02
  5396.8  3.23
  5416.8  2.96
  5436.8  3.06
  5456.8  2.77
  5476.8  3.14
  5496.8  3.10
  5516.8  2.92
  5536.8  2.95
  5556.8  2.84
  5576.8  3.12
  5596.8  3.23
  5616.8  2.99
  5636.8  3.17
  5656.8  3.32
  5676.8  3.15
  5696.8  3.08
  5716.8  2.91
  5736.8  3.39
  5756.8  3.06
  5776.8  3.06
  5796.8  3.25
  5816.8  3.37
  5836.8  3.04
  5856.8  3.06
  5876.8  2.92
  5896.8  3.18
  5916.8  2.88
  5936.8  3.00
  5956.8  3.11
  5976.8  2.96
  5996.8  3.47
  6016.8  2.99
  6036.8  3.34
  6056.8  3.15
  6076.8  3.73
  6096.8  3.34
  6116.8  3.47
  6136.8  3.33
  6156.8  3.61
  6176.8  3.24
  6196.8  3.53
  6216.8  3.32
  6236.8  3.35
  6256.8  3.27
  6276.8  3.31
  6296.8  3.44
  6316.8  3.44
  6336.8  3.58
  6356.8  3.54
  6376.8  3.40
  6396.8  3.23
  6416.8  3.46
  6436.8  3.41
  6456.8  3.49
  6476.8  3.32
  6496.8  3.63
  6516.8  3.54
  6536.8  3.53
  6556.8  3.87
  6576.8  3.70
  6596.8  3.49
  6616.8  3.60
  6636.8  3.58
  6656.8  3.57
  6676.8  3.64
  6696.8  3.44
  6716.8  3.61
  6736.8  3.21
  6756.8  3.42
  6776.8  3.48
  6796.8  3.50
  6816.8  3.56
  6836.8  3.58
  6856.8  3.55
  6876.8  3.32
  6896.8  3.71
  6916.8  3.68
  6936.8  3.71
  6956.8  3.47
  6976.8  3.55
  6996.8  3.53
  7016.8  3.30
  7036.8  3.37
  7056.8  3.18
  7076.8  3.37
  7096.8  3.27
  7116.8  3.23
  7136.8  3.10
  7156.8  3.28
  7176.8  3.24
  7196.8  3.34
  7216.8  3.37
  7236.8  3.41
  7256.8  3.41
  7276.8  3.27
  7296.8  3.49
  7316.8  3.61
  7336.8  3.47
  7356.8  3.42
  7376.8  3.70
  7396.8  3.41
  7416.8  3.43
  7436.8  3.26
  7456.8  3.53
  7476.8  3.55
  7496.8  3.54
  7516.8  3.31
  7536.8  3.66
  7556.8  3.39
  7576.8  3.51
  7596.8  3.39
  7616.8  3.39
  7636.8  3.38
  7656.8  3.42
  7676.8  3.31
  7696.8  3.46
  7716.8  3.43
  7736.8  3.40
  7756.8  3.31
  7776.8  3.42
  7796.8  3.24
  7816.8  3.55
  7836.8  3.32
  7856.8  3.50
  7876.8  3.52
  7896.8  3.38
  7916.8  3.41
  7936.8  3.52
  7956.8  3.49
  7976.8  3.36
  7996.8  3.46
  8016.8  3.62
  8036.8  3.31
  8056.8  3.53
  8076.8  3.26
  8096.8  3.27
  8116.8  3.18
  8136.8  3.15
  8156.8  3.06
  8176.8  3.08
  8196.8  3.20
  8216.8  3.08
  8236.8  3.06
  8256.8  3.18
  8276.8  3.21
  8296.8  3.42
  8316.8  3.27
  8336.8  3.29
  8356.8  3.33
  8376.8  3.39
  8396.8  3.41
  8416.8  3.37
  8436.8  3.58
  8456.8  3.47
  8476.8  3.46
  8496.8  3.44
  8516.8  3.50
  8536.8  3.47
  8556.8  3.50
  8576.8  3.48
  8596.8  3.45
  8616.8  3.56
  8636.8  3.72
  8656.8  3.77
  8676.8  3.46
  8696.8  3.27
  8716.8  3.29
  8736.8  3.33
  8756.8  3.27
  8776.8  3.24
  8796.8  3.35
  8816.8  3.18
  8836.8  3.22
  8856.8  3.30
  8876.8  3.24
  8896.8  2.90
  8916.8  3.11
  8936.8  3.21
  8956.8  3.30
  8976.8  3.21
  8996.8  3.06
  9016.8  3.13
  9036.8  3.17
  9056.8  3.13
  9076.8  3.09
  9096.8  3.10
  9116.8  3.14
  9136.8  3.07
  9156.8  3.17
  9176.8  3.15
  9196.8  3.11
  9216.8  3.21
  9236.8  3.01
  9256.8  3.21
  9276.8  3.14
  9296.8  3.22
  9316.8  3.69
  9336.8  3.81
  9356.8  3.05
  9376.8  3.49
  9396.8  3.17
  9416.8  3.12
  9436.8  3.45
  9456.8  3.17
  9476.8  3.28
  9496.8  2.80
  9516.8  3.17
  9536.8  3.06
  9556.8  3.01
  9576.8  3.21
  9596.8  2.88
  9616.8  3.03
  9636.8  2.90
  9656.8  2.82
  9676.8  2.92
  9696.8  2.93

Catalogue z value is 0.144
